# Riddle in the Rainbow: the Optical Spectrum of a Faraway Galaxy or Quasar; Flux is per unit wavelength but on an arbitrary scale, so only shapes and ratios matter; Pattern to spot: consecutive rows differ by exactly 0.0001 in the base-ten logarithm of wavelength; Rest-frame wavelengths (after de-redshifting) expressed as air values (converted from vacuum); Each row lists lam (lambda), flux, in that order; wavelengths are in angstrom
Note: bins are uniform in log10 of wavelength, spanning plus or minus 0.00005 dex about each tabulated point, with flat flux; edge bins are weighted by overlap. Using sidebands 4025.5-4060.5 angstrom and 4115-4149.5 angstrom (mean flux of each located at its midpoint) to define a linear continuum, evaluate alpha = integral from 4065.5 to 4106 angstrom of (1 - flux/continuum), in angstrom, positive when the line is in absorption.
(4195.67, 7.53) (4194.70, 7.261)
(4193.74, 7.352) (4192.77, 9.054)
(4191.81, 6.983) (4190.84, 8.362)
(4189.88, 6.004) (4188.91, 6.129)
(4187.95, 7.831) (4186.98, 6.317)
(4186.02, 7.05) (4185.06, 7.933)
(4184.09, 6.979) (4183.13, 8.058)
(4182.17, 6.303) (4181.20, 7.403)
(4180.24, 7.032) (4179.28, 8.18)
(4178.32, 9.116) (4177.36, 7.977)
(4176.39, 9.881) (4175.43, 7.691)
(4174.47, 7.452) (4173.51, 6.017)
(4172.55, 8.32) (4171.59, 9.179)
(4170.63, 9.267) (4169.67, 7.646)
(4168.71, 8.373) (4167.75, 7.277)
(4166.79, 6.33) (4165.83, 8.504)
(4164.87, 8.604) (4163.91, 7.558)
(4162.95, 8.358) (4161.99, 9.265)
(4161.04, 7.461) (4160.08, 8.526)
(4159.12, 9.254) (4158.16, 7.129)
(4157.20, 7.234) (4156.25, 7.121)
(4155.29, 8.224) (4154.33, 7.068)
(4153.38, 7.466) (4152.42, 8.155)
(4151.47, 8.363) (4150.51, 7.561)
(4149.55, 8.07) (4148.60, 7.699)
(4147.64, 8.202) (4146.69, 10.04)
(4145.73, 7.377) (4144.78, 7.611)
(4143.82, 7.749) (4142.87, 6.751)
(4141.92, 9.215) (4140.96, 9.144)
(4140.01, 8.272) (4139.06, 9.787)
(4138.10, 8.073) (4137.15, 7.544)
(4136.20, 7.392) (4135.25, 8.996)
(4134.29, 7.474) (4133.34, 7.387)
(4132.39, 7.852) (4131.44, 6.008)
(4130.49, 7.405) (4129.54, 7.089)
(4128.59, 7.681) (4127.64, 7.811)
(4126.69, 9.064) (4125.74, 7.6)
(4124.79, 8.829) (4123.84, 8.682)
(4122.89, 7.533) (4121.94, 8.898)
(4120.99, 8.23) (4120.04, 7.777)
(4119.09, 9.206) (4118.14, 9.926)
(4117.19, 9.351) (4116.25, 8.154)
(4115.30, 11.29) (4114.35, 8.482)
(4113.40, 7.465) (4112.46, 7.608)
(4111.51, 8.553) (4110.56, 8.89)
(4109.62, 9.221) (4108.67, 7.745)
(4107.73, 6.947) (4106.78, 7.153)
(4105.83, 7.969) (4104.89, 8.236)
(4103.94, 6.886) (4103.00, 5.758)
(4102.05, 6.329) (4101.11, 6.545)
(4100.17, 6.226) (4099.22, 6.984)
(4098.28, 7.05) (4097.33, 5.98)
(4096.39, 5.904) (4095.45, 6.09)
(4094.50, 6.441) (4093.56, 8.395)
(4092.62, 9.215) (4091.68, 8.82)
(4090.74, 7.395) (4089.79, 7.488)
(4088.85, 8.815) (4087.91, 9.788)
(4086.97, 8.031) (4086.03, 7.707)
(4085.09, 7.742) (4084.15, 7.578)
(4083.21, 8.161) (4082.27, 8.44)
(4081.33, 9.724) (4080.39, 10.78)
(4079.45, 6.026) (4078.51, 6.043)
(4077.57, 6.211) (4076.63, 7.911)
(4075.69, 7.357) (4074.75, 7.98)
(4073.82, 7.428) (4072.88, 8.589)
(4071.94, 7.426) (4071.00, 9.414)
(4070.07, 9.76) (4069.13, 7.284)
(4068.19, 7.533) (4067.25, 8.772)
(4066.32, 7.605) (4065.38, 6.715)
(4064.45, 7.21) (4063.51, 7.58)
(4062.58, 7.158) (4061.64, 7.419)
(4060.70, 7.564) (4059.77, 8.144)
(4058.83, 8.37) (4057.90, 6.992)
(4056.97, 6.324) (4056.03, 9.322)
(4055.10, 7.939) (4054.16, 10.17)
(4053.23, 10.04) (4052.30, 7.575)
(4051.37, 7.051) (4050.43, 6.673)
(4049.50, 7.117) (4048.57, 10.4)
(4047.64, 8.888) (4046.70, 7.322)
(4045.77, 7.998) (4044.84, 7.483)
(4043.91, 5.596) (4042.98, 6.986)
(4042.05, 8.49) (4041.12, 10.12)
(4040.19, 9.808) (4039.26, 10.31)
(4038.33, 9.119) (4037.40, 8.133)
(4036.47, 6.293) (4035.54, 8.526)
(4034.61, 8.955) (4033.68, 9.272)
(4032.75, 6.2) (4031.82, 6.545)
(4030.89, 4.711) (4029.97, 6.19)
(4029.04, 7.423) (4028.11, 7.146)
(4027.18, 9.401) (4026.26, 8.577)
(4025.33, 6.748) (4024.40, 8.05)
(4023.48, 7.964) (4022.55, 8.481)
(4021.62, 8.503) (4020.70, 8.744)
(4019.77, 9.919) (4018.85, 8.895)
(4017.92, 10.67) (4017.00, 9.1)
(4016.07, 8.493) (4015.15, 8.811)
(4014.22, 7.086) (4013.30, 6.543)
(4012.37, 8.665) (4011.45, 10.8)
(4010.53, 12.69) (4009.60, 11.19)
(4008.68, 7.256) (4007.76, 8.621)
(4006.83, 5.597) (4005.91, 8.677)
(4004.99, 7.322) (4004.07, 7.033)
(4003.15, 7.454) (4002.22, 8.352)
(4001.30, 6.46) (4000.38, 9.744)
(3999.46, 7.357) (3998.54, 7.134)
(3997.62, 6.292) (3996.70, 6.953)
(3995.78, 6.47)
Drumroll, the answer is 2.2 angstrom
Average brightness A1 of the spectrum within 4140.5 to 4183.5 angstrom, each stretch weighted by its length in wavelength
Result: 7.98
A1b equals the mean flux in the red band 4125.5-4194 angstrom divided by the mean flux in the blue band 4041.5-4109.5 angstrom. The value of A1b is 1.0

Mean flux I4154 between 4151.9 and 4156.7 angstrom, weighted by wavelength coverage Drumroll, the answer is 7.62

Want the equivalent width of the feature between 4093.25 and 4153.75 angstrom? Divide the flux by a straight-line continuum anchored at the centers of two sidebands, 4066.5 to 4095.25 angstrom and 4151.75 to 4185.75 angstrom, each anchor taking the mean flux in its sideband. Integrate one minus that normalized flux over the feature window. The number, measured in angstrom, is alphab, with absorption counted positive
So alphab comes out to 0.8 angstrom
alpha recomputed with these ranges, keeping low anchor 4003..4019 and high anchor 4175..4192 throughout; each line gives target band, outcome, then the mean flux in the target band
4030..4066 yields 2.1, 7.89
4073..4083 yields 0.4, 7.83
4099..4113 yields 1.0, 7.41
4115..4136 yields -0.9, 8.25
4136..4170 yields -1.3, 8.02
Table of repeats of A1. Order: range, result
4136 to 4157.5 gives 8.02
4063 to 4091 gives 7.95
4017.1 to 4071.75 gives 8.07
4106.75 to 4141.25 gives 8.24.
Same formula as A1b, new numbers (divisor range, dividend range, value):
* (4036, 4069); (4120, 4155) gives 1.00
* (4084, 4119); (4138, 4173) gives 1.04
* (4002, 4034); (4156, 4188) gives 0.96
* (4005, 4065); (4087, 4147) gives 0.97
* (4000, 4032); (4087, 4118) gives 0.94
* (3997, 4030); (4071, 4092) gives 0.97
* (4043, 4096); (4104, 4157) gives 1.03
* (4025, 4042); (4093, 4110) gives 0.87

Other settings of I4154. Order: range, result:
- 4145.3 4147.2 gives 8.73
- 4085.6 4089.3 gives 8.6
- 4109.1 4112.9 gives 8.56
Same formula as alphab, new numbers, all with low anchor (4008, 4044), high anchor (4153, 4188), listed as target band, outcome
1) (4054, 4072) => 0.75 angstrom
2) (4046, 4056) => -0.07 angstrom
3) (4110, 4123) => -1.08 angstrom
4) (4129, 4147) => 0.03 angstrom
